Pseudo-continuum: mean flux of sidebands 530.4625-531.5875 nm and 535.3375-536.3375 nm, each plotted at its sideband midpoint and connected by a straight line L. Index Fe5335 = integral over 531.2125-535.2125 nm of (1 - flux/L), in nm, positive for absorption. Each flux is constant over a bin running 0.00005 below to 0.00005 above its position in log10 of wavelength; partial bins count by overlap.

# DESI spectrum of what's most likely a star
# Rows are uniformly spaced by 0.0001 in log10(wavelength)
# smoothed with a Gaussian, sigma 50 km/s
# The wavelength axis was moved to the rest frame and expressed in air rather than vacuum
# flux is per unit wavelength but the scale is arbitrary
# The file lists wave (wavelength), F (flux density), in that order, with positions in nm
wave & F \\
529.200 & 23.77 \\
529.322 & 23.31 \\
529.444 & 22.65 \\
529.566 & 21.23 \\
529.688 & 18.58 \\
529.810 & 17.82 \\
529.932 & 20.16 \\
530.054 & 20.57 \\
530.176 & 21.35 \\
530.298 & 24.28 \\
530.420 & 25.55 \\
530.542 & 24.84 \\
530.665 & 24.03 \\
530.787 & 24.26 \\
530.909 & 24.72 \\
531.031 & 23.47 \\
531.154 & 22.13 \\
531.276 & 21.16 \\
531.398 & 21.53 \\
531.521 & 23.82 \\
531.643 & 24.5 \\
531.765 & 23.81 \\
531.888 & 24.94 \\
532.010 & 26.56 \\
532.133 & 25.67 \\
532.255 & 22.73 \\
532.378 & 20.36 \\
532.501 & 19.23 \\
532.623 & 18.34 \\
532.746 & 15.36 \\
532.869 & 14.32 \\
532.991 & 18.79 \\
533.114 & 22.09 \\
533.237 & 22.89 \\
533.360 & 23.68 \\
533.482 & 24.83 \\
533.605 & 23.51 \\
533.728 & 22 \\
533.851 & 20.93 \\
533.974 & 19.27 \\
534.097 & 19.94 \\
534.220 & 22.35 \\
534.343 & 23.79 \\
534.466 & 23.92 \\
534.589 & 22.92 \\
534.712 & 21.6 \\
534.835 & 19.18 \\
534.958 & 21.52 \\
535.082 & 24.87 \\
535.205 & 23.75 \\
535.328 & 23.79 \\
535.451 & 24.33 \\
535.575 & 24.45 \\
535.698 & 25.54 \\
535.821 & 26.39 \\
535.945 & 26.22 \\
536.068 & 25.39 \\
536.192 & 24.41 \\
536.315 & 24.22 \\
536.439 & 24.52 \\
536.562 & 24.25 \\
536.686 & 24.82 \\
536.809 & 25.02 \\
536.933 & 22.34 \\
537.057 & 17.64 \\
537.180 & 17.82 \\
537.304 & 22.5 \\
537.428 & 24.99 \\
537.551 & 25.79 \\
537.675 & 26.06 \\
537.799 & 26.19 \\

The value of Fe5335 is 0.37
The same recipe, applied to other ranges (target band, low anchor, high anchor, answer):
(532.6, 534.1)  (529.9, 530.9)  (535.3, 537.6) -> 0.19 nm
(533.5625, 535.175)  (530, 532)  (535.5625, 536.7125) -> 0.17 nm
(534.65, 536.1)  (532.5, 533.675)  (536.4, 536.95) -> -0.06 nm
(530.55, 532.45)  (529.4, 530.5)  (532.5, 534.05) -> -0.24 nm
